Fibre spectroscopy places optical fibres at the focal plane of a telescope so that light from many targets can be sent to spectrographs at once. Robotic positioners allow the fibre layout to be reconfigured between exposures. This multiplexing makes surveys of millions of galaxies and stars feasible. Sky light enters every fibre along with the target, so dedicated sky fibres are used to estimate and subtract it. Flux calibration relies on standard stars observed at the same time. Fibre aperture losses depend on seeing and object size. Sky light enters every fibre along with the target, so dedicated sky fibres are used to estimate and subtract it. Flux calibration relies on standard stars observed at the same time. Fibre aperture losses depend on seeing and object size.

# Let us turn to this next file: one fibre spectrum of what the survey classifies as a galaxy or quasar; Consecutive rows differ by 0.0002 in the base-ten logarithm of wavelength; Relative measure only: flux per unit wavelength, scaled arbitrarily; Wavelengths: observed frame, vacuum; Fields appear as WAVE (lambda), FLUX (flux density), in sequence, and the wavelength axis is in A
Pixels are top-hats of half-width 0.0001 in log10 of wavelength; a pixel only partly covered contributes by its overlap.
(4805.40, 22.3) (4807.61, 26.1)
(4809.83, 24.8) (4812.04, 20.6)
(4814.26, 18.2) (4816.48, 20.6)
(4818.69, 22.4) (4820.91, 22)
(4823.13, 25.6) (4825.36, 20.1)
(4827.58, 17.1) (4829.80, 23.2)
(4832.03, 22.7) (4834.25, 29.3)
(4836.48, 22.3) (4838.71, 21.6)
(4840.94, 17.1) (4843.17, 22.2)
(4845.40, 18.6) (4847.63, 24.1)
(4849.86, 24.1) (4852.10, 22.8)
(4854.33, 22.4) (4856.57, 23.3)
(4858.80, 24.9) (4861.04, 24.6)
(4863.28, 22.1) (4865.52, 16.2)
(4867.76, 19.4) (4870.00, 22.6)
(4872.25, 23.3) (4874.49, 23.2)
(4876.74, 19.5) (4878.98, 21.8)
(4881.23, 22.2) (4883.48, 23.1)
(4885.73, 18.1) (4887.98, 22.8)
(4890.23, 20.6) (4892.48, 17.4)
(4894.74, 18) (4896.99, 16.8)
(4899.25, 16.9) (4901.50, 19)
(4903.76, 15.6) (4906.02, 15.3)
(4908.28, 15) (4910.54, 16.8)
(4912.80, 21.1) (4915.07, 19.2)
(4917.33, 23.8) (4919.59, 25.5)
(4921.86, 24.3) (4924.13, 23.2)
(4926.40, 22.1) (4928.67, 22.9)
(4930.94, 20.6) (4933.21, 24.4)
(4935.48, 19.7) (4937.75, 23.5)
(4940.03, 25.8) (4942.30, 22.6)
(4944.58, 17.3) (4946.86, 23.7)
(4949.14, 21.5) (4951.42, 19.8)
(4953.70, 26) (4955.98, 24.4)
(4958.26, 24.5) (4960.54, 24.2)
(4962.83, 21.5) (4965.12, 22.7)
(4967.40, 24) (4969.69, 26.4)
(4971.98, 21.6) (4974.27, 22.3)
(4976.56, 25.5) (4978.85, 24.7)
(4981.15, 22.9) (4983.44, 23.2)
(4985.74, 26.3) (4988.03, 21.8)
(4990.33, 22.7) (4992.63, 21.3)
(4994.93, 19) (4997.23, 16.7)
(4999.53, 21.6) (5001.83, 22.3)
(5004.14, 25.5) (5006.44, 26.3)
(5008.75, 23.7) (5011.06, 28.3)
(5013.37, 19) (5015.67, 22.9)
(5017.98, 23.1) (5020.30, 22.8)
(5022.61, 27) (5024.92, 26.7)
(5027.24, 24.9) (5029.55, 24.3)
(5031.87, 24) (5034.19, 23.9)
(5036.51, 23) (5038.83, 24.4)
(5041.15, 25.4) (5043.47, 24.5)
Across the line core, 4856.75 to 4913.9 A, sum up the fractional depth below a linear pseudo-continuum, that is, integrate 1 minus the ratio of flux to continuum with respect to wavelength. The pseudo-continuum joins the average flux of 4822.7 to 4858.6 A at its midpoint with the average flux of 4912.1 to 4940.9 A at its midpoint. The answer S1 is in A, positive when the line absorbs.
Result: 6.7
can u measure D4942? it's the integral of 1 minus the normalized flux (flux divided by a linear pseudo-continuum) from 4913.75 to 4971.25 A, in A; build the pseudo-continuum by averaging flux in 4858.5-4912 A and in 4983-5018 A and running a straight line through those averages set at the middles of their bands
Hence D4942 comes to -4.7 A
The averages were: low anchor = 19.7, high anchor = 22.7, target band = 22.9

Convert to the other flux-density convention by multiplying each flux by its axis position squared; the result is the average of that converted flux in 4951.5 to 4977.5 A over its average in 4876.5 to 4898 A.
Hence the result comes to 1.22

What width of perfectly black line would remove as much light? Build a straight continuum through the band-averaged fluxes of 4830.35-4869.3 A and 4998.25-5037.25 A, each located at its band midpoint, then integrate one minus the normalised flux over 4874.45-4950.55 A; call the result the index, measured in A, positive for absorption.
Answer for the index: 7.6 A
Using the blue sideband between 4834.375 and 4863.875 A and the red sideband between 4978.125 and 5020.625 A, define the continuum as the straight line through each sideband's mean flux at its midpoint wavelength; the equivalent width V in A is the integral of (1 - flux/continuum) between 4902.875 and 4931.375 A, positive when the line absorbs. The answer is 2.8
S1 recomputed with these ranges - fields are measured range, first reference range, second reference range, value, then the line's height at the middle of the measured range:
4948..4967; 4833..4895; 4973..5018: -0.43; 22.6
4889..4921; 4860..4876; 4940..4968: 4.91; 22.1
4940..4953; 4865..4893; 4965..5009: 0.39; 22.2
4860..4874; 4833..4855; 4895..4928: 0.04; 21.5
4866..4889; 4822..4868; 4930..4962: 0.90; 22.3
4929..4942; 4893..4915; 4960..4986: -1.67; 20.2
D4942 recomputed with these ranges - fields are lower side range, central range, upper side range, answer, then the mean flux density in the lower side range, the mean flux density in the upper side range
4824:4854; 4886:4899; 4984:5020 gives 1.9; 22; 22.7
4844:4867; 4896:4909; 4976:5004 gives 3.4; 22.3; 22.4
